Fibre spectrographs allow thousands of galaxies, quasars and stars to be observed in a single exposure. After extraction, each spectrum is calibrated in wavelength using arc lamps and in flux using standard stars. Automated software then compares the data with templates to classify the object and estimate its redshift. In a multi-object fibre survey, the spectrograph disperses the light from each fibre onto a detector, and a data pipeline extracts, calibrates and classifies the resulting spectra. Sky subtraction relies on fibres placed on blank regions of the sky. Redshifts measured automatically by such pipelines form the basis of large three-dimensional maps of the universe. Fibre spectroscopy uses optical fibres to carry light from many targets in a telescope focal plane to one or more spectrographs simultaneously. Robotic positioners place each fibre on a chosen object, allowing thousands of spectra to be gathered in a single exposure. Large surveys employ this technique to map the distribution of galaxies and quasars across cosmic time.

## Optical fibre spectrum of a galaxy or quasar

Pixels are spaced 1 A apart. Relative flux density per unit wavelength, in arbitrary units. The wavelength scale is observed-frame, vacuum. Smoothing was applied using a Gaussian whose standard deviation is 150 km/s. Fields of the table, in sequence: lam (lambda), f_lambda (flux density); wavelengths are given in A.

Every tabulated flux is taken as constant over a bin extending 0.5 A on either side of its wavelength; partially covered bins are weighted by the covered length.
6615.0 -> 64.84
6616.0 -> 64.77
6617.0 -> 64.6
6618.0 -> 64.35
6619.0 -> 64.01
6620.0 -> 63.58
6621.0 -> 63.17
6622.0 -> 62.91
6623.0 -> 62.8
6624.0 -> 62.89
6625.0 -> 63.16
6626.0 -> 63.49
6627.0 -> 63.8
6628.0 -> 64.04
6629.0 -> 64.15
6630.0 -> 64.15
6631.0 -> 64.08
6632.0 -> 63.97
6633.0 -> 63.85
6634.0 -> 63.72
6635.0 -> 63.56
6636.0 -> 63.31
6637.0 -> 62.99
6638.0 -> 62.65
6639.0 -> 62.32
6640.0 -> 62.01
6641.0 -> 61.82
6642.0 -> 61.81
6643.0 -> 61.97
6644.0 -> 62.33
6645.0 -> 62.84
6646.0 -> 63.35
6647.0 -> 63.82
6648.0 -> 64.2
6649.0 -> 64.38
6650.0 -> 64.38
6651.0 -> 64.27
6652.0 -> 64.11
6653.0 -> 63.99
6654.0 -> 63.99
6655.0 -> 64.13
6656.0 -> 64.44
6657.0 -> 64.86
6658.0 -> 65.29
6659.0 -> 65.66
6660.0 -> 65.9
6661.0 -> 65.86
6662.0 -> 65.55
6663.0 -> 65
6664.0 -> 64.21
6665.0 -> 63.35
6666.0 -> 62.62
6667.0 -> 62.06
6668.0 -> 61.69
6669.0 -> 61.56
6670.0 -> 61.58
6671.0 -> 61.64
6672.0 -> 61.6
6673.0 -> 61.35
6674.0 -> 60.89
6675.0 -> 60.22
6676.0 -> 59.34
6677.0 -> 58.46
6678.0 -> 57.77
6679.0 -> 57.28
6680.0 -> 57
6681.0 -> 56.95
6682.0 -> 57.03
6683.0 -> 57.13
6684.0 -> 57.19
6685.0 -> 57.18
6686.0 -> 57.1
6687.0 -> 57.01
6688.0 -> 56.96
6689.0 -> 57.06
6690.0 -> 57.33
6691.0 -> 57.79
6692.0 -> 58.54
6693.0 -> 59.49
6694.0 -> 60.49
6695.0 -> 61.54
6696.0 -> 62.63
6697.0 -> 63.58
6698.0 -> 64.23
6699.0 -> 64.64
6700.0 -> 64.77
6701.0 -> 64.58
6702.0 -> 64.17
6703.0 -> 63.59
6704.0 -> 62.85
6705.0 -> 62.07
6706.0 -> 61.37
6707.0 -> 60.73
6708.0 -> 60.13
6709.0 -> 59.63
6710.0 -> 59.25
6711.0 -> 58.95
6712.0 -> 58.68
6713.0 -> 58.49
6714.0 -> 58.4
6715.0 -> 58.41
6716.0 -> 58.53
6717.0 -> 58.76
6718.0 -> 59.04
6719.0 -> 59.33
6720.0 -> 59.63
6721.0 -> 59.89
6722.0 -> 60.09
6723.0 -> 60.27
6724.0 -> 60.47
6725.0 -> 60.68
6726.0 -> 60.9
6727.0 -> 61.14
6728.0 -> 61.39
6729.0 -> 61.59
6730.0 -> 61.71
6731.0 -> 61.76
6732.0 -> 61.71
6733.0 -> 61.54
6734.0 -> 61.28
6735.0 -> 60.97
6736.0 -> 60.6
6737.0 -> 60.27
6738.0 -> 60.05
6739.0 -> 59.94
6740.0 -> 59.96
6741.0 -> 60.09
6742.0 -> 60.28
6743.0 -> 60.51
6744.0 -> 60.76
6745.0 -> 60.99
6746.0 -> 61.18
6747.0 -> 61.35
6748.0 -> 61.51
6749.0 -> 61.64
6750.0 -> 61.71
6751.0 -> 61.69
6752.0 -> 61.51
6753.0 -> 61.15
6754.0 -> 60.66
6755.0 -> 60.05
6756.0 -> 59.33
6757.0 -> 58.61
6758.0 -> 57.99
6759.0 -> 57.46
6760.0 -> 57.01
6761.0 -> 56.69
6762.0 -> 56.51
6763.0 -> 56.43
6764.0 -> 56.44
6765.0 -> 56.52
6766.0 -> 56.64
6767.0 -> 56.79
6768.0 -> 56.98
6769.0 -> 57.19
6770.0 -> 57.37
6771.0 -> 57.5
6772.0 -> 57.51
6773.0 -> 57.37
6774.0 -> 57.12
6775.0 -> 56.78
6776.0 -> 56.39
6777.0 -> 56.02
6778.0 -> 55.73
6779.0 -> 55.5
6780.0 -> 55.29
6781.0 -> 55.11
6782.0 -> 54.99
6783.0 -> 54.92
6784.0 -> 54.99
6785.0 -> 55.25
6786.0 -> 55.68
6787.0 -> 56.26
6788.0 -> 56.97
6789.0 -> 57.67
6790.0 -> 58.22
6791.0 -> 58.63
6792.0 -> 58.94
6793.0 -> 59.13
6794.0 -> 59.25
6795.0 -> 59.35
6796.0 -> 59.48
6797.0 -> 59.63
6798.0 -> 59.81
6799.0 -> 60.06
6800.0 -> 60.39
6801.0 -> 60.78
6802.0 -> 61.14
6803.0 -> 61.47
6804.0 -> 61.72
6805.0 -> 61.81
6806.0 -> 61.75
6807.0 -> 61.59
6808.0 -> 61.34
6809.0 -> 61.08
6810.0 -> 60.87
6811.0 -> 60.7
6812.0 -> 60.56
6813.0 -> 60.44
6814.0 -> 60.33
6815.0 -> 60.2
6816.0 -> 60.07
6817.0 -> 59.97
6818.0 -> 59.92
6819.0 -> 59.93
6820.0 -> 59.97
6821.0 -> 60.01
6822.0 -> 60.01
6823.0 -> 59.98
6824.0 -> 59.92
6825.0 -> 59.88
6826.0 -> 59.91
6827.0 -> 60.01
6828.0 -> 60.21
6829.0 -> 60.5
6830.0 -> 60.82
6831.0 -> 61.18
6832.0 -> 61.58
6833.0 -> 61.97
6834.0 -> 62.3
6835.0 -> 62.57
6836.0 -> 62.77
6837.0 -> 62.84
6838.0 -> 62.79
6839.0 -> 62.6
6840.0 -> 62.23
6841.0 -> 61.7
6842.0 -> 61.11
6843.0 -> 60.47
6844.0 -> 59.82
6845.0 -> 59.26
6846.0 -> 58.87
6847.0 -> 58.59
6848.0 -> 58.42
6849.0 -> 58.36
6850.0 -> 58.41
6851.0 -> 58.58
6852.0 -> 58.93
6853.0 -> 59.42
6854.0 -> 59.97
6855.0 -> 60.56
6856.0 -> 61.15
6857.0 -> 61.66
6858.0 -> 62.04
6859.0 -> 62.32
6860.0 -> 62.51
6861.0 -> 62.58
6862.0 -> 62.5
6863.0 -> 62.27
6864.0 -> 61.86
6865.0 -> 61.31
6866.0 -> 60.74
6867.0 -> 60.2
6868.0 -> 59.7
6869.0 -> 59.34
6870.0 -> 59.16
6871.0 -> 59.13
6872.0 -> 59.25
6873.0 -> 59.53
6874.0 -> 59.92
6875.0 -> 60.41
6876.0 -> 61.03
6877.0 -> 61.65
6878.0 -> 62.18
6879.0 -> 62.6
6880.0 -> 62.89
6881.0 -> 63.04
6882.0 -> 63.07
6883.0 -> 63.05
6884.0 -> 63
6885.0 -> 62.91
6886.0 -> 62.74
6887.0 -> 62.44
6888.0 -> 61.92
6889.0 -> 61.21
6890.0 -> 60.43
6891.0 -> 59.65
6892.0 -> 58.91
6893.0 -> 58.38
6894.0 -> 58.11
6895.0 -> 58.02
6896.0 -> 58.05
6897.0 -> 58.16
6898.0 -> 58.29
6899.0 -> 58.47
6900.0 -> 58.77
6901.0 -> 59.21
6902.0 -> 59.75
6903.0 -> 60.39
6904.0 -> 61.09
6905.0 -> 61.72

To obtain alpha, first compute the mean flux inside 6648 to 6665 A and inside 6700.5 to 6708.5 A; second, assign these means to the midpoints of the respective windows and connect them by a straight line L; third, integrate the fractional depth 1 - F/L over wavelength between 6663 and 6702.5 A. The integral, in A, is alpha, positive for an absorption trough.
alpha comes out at 2.0 A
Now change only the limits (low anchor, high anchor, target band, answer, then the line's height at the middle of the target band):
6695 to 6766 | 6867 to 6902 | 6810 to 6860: -0.11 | 60.4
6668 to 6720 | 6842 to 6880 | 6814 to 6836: -0.09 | 60.3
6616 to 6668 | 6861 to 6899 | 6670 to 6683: 0.85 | 63.3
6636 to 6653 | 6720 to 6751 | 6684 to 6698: 0.65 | 62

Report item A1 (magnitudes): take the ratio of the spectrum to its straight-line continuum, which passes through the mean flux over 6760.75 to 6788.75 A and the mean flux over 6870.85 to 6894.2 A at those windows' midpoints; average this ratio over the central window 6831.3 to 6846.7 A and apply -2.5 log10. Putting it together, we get -0.04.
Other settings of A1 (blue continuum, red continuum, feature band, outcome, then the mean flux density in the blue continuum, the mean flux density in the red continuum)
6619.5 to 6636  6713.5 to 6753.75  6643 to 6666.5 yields -0.02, 63.6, 60.6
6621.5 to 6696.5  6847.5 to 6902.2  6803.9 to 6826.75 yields 0.01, 61.9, 60.5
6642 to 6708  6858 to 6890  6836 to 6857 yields 0.02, 61.7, 61.5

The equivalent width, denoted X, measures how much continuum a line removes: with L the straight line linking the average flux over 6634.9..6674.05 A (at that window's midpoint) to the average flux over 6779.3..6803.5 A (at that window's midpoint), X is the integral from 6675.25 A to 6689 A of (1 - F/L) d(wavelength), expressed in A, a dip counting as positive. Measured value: 1.1 A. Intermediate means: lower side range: 63.4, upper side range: 58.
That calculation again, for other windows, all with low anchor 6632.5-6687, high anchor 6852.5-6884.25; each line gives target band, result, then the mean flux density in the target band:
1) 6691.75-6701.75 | -0.1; 62.6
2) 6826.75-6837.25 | 0.0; 61.5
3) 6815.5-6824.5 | 0.2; 60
